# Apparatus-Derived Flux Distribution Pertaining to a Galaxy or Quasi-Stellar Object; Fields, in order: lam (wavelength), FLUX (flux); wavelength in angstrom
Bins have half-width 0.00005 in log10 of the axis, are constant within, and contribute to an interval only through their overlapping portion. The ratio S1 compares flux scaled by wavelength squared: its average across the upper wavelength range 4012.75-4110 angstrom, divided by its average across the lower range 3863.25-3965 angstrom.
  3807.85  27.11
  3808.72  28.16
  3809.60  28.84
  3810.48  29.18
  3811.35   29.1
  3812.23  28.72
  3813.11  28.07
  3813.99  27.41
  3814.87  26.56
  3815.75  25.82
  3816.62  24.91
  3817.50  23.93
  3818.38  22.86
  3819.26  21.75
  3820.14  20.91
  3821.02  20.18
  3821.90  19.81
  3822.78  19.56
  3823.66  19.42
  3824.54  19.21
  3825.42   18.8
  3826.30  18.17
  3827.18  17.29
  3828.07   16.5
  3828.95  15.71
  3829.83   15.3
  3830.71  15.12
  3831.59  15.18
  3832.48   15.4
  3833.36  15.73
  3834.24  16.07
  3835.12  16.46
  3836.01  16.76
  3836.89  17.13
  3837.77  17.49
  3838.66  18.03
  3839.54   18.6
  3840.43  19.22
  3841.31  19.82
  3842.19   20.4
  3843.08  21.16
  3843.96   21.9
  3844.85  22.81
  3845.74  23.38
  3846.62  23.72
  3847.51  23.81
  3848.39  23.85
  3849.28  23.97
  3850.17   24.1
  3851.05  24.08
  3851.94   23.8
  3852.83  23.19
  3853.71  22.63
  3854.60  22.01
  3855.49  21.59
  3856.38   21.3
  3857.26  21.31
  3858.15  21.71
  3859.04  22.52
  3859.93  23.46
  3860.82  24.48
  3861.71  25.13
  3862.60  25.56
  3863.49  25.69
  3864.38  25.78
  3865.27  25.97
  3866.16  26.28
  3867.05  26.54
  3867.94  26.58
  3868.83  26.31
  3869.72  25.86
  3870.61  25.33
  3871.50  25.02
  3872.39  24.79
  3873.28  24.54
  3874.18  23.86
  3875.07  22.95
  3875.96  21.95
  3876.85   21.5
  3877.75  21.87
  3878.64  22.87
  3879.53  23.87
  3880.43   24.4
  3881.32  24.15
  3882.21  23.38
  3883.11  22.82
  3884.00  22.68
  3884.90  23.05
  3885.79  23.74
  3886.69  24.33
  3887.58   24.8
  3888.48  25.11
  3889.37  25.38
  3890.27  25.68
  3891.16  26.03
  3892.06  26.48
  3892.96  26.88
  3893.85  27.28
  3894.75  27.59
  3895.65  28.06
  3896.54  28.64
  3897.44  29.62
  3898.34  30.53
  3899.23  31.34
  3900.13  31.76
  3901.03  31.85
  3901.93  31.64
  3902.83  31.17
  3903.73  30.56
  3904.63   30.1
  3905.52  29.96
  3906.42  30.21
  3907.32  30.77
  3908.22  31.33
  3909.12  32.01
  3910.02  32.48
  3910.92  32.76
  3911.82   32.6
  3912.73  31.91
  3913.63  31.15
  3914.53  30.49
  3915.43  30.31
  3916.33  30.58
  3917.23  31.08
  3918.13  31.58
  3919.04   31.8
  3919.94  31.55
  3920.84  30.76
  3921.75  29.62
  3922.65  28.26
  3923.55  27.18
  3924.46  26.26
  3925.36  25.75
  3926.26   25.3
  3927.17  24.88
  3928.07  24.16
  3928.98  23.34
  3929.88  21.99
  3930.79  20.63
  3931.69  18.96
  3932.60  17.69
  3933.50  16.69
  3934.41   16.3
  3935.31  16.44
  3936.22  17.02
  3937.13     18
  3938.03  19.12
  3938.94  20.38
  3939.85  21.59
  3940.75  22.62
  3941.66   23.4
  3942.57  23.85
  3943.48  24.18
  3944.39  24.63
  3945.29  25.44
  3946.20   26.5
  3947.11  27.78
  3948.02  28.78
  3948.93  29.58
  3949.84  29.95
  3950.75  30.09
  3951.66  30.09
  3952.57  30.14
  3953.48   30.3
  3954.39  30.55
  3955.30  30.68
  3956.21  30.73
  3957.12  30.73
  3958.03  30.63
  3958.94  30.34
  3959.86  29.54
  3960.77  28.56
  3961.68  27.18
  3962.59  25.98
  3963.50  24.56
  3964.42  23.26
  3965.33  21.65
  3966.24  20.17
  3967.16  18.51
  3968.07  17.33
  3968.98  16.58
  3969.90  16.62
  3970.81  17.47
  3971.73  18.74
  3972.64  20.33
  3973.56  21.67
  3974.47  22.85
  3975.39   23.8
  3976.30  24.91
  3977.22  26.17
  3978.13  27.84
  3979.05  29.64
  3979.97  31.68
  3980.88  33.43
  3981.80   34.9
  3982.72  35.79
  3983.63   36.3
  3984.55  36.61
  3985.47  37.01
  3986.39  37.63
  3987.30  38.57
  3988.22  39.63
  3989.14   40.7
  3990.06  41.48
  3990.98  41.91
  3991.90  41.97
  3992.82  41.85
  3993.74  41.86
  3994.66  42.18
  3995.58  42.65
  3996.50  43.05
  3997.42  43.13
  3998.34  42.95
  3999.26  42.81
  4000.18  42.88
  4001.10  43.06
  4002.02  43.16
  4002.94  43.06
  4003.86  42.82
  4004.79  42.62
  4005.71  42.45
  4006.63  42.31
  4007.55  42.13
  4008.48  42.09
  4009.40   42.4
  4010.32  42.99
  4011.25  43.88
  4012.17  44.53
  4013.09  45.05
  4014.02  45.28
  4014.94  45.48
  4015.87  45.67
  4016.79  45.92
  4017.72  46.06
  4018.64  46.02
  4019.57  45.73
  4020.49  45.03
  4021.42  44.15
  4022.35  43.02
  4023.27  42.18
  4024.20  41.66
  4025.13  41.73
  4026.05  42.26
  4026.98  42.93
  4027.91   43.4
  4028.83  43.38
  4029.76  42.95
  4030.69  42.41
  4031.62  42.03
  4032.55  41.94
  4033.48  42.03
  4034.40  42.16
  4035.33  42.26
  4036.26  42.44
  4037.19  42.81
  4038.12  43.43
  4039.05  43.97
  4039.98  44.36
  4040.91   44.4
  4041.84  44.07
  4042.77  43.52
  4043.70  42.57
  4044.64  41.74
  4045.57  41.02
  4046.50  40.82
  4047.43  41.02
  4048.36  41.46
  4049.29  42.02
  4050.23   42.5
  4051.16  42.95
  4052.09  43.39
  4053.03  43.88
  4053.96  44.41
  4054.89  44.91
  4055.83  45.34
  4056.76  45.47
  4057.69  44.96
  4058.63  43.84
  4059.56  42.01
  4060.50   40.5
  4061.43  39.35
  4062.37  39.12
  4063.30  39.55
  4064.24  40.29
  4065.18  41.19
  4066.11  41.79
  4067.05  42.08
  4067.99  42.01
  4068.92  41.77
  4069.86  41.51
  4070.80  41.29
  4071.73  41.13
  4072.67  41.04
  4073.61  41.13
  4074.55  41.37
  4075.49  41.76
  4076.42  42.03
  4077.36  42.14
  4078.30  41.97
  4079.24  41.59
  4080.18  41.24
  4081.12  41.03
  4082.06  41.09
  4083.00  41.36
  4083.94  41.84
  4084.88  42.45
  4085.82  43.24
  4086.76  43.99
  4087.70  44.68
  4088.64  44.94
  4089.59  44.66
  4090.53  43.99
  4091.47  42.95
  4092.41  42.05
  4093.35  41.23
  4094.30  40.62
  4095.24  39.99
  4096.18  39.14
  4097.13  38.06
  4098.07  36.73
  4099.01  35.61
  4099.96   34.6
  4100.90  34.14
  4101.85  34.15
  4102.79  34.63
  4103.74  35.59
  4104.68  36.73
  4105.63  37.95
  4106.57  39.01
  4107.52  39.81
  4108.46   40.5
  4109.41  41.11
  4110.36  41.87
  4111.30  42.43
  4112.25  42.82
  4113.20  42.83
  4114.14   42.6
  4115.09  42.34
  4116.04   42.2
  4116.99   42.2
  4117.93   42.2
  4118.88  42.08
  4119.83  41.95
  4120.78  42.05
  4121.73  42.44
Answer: 1.70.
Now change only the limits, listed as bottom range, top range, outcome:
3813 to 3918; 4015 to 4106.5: 1.90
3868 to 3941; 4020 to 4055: 1.75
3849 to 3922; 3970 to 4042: 1.58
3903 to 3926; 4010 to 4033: 1.52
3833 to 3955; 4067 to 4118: 1.79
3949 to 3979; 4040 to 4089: 1.75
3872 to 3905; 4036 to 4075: 1.76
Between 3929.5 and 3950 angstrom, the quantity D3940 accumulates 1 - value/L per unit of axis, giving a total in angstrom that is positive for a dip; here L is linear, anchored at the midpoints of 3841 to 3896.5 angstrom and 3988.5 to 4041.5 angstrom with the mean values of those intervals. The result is 6.9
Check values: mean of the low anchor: 24.1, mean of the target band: 22.1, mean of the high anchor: 43.1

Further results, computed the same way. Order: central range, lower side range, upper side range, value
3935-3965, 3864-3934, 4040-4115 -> 4.71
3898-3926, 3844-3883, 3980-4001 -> -0.63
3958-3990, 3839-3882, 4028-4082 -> 6.30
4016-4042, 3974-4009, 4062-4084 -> -2.49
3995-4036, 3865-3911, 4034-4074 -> -4.86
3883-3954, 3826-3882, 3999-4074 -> 5.25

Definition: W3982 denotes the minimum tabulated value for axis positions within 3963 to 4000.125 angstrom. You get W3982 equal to 16.58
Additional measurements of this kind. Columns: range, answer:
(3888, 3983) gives 16.3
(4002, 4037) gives 41.66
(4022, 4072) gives 39.12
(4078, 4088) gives 41.03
